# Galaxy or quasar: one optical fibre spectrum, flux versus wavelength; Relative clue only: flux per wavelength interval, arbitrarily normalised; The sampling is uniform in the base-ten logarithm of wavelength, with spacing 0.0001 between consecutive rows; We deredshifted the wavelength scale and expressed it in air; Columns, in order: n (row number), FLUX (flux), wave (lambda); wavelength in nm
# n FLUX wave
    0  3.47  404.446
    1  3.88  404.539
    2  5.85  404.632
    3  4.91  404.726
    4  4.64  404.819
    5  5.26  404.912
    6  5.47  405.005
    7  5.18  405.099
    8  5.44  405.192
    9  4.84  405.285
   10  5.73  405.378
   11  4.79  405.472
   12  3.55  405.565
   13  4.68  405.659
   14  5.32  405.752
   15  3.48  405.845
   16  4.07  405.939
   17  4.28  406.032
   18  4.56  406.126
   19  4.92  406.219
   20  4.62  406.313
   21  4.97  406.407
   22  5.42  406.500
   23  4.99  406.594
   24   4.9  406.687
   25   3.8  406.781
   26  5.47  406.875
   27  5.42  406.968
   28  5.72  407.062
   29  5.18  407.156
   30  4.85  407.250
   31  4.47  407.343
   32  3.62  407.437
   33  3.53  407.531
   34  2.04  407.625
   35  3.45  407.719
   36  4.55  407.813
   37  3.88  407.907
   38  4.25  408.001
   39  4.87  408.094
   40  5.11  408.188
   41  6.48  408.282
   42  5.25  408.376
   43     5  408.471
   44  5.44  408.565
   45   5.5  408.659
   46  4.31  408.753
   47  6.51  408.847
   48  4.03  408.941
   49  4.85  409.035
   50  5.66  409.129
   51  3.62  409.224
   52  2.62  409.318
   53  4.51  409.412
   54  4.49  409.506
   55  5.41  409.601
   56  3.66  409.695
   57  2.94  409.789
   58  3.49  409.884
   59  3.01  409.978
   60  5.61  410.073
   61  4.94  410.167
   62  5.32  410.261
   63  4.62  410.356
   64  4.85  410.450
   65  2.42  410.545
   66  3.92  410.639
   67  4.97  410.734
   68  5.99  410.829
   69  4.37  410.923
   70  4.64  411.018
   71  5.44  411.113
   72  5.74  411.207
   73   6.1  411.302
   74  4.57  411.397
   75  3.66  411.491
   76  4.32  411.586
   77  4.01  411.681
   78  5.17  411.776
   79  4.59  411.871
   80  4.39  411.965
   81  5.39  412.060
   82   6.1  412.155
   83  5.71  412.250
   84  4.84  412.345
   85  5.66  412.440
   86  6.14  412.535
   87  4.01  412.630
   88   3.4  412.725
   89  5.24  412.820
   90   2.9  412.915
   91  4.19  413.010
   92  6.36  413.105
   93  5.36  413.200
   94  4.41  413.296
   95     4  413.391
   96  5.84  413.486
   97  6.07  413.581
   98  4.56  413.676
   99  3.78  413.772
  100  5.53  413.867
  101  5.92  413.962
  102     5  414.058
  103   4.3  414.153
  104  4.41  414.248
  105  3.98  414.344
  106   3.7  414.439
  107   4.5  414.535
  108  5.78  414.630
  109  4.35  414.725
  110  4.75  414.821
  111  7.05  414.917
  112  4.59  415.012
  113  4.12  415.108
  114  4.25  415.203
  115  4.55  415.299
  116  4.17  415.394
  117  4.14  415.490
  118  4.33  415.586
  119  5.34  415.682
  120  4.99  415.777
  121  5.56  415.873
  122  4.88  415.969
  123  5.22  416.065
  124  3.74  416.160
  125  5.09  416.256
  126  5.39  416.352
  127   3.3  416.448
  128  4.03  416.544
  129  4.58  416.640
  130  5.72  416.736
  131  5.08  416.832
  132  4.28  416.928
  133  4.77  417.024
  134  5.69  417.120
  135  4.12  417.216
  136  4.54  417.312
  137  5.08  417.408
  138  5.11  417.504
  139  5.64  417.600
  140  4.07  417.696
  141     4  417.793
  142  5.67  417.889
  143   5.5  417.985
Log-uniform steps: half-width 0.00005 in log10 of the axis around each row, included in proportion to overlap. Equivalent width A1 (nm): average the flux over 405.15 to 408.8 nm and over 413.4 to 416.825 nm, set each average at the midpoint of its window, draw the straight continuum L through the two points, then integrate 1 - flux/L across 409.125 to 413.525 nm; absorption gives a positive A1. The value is 0.09 nm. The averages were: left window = 4.68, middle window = 4.64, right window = 4.78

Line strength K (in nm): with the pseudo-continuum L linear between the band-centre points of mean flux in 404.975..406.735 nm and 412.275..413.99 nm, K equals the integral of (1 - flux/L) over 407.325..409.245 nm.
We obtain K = 0.09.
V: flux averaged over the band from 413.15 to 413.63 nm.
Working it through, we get 5.14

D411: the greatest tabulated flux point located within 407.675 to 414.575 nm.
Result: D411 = 6.51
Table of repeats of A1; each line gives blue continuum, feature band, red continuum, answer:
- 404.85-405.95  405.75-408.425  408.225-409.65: 0.155 nm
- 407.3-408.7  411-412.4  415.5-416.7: -0.124 nm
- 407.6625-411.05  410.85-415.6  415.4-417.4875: -0.157 nm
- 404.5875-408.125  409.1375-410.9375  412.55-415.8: 0.155 nm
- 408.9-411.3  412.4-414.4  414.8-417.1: -0.073 nm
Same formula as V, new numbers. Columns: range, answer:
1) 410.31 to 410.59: 3.97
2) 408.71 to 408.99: 4.97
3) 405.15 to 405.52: 5.19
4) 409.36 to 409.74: 4.5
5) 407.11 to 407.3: 5.02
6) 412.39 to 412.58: 5.88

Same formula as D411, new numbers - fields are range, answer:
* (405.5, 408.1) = 5.72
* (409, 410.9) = 5.99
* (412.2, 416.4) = 7.05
